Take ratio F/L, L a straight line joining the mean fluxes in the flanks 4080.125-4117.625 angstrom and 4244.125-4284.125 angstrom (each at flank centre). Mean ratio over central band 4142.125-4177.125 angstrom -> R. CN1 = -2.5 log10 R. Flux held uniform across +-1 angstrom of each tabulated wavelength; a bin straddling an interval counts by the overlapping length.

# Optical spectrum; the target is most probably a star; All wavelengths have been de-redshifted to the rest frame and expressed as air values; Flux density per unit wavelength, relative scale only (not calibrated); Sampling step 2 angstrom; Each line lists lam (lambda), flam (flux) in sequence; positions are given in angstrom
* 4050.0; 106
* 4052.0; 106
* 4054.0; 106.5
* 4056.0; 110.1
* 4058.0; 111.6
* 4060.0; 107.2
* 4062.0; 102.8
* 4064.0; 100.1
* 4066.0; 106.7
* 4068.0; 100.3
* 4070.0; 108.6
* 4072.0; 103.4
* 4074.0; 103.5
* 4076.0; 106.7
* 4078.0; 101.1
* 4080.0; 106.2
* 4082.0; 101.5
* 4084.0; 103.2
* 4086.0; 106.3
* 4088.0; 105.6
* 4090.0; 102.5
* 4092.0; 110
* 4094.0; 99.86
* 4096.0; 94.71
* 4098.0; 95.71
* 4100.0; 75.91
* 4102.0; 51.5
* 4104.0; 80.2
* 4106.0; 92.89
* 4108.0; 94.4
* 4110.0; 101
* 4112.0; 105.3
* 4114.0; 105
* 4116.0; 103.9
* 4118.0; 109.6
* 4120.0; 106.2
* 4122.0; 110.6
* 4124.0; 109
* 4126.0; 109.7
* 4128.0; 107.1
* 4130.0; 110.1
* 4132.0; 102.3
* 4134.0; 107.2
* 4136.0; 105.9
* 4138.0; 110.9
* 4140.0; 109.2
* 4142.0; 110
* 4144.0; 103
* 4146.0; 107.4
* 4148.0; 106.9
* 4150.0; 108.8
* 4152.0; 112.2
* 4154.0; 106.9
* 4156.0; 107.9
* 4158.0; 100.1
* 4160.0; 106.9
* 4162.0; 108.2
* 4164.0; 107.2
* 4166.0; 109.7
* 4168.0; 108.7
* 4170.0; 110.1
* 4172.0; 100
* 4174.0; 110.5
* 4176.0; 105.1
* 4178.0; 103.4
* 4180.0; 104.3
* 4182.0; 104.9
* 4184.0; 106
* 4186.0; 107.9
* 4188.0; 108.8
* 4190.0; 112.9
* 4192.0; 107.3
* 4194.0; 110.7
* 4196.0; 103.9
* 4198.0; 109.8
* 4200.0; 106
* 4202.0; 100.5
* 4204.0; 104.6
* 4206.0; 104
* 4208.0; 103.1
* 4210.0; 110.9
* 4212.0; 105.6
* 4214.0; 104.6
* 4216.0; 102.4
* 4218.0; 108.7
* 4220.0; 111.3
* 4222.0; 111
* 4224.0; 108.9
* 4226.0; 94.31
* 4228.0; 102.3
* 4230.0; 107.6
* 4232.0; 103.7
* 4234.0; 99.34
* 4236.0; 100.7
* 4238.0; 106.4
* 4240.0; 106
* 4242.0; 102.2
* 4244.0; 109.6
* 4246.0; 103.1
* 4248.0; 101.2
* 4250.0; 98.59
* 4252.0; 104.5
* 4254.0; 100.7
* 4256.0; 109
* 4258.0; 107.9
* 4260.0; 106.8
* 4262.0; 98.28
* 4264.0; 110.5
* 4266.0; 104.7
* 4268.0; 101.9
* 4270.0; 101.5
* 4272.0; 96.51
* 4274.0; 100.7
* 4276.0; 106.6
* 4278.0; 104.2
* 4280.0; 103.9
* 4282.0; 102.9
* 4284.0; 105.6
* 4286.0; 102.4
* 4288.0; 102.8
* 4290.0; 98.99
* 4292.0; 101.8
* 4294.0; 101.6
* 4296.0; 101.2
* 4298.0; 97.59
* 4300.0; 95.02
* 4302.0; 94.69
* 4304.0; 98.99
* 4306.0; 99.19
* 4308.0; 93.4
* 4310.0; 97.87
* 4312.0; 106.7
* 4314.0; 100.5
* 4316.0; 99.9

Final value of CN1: -0.08 mag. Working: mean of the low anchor 96.5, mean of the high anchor 104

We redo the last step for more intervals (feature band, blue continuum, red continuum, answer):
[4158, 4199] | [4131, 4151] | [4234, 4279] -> -0.01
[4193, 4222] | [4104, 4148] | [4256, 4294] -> -0.02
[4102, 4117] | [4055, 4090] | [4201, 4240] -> 0.11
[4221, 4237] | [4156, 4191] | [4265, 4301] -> 0.01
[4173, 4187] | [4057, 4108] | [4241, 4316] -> -0.06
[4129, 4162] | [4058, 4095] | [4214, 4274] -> -0.03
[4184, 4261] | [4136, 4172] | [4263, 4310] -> -0.01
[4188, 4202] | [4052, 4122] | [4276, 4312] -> -0.08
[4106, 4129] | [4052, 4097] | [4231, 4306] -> -0.01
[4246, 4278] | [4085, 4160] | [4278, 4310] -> -0.03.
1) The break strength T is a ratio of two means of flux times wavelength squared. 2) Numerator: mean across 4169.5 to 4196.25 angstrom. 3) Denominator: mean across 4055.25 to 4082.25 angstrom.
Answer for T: 1.08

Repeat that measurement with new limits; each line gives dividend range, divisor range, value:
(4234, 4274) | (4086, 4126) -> 1.13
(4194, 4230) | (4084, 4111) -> 1.19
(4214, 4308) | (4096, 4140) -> 1.10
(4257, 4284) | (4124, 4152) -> 1.02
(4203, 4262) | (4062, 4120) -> 1.13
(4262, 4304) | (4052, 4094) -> 1.07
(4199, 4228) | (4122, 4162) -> 1.01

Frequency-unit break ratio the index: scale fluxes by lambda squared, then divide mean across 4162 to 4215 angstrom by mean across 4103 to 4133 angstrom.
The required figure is 1.1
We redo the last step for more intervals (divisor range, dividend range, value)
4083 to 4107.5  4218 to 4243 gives 1.20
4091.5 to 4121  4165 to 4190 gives 1.17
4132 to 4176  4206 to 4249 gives 1.01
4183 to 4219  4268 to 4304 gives 0.99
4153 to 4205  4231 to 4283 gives 1.01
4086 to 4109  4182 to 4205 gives 1.22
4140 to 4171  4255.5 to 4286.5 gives 1.02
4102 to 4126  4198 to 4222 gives 1.11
